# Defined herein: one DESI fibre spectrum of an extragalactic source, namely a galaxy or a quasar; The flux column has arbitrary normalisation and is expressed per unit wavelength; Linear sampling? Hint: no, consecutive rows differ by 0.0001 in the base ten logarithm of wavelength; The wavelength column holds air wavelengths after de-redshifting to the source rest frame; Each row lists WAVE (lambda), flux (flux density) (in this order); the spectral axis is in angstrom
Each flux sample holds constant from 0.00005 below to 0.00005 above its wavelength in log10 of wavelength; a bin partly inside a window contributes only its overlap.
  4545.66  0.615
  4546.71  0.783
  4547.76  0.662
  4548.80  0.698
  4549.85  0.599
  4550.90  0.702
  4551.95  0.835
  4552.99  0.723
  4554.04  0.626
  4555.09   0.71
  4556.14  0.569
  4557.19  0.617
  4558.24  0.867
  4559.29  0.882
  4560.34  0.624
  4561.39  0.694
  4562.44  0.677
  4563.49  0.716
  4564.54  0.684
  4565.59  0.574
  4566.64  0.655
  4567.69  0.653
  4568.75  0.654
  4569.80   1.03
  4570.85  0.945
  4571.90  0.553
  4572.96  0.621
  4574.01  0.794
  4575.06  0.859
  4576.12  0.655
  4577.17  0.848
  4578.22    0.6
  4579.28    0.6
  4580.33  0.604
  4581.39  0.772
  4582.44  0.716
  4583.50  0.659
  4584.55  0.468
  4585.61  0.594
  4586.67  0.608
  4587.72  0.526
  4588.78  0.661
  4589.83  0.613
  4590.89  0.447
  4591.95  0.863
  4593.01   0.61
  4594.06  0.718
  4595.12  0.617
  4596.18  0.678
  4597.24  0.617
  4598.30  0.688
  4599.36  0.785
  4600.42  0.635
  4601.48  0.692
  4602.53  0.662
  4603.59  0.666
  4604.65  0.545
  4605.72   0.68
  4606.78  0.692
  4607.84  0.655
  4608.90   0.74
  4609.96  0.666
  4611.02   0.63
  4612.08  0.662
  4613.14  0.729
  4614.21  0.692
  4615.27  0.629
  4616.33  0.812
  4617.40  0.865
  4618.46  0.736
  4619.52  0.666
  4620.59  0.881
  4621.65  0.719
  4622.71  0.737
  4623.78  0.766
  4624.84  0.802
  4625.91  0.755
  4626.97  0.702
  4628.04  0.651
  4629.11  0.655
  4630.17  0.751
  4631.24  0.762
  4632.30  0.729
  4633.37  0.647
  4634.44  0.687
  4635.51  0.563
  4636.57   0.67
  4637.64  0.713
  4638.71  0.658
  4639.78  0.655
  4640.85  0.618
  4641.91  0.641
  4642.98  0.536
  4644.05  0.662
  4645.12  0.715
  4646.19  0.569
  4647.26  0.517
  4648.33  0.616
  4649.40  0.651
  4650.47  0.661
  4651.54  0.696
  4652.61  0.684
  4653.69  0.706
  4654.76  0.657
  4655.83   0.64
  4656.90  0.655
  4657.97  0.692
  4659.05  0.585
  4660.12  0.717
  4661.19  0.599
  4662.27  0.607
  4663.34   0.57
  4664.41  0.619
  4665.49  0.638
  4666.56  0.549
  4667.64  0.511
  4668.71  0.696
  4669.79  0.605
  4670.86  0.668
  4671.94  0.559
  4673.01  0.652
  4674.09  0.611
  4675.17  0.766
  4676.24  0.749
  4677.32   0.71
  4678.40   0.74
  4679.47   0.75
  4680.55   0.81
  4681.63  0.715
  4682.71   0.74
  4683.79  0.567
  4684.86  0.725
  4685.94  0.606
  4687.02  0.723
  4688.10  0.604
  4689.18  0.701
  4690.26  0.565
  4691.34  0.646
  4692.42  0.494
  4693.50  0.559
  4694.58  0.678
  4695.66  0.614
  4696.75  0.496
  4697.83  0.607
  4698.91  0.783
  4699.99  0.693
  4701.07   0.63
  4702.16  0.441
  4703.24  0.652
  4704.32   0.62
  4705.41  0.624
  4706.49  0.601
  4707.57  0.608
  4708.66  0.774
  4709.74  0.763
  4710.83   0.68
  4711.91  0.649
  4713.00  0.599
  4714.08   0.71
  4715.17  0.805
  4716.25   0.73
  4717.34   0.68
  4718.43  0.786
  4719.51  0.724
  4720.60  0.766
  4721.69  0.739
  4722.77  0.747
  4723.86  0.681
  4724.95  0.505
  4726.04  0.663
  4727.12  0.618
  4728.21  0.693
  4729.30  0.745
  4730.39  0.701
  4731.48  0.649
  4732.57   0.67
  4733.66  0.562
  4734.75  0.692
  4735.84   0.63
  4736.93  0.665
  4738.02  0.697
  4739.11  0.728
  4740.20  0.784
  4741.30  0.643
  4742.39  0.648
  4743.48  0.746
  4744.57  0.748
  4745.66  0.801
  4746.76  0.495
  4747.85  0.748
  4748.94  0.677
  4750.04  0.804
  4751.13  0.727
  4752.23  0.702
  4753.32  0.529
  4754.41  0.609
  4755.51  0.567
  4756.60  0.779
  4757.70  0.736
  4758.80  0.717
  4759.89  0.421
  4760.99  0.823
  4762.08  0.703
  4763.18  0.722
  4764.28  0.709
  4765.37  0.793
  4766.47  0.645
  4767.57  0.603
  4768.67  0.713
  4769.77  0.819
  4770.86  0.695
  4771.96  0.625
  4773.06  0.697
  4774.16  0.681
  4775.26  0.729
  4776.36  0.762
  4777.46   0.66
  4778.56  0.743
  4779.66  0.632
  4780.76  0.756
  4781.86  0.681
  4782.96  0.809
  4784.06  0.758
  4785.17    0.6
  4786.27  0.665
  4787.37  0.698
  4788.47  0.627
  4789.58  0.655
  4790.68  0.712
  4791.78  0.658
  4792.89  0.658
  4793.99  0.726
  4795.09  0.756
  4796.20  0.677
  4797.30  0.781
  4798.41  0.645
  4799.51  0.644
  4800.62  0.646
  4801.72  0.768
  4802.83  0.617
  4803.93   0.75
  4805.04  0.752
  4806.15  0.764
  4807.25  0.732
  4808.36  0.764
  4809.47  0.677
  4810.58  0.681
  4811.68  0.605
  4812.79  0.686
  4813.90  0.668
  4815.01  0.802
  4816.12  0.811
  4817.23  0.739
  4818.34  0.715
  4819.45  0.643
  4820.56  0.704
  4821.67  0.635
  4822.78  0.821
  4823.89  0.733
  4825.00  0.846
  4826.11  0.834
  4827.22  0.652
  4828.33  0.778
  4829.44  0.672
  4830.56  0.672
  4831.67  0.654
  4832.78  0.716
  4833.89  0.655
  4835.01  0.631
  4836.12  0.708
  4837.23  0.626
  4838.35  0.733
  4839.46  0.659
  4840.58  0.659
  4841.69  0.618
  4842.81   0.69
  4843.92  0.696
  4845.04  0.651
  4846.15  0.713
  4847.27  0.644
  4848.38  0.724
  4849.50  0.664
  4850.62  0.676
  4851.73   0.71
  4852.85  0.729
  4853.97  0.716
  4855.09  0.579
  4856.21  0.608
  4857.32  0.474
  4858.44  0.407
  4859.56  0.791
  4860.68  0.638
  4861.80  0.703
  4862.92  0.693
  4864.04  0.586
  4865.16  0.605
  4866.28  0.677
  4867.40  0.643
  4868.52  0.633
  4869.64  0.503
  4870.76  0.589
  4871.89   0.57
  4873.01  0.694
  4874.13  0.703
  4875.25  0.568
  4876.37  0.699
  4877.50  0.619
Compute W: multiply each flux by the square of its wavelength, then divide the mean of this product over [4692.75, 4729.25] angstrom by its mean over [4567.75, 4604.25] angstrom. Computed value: 1.04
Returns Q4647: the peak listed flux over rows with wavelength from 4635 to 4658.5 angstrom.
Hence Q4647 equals 0.715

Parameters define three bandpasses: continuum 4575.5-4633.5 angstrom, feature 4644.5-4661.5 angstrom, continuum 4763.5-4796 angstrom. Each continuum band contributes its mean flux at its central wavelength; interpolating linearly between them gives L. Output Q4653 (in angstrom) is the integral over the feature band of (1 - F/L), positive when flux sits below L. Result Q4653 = 0.98 angstrom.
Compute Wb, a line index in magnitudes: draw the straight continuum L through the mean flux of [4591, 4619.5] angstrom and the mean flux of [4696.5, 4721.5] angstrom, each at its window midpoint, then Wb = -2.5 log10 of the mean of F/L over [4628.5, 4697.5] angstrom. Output 0.05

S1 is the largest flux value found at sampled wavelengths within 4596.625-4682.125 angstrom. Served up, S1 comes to 0.881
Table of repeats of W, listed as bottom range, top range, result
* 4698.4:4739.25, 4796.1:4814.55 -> 1.07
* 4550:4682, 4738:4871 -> 1.10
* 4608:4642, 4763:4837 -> 1.08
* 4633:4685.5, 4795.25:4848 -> 1.15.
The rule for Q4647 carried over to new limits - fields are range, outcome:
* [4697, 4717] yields 0.805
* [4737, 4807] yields 0.823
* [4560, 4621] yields 1.03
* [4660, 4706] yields 0.81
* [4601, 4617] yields 0.812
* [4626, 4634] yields 0.762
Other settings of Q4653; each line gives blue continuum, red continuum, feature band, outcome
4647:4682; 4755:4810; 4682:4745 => 0.8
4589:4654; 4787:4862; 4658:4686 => 1.0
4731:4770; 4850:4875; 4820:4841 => -1.9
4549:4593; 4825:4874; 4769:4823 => -3.2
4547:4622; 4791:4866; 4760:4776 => -0.4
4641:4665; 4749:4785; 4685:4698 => 0.9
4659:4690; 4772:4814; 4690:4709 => 1.5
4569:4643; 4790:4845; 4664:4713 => 3.2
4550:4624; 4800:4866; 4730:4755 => 0.3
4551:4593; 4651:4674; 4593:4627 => -2.0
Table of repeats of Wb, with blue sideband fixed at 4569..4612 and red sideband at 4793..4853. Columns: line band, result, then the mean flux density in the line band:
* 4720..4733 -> 0.015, 0.682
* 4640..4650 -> 0.110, 0.616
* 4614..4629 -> -0.097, 0.742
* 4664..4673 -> 0.128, 0.608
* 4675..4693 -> 0.008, 0.681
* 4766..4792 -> 0.006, 0.693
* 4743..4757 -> 0.012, 0.686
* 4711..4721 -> -0.038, 0.715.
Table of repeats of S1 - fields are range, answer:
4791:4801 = 0.781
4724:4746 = 0.801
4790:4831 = 0.846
